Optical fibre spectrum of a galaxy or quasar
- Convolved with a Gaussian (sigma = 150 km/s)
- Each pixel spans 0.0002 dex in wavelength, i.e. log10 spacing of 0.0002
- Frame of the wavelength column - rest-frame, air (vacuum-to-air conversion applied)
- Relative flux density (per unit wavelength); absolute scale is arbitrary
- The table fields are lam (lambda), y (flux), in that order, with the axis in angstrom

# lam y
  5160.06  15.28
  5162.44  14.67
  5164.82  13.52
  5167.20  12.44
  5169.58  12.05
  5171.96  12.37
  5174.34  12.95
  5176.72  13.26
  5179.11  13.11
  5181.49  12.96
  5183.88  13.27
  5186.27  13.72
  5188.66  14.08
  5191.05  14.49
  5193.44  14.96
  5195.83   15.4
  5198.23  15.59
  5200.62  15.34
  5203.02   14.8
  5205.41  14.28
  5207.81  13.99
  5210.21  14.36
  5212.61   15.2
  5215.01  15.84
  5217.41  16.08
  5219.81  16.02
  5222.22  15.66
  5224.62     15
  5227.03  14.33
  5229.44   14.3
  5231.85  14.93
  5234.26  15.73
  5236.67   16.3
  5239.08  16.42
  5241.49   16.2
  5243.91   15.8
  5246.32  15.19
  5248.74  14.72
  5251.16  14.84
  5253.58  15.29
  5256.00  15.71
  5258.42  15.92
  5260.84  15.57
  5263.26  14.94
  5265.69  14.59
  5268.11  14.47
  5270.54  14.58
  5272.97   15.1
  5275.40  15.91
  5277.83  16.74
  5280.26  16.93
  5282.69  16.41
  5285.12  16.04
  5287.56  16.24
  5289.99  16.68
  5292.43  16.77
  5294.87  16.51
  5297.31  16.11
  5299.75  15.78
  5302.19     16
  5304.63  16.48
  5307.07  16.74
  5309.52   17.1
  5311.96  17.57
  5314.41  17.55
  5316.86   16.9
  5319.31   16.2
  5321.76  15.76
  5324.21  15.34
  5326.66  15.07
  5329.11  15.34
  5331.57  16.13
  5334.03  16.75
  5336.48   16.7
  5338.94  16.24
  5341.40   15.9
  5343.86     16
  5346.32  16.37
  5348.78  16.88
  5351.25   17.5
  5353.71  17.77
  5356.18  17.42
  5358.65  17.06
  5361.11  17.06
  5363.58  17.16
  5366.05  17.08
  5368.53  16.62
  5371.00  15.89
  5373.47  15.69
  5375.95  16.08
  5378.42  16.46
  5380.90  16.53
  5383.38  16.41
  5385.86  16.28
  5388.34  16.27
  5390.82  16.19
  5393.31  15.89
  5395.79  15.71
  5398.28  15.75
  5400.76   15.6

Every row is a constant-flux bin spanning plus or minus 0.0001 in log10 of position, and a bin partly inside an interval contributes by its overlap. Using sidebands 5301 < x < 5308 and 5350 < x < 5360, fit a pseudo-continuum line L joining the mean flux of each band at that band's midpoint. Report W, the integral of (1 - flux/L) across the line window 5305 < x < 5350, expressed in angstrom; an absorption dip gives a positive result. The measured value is 1.3 angstrom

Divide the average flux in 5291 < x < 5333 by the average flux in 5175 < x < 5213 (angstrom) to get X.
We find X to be 1.14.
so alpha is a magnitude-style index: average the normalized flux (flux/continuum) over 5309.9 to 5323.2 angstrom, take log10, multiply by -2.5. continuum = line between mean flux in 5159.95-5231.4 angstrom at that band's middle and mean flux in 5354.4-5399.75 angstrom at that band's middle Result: -0.07 mag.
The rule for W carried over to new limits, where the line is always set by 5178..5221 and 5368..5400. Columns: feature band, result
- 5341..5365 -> -1.63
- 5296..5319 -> -1.72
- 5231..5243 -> -0.80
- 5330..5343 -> -0.47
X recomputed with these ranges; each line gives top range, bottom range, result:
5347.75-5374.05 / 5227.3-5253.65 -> 1.10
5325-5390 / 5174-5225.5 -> 1.13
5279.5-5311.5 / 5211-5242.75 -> 1.06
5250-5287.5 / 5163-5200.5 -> 1.14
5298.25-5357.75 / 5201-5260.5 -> 1.08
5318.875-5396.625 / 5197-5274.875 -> 1.08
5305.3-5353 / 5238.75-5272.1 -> 1.08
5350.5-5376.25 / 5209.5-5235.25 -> 1.11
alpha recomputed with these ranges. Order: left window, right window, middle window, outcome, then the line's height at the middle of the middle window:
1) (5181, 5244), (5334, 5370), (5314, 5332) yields 0.03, 16.5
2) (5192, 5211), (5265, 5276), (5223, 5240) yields -0.03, 14.9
